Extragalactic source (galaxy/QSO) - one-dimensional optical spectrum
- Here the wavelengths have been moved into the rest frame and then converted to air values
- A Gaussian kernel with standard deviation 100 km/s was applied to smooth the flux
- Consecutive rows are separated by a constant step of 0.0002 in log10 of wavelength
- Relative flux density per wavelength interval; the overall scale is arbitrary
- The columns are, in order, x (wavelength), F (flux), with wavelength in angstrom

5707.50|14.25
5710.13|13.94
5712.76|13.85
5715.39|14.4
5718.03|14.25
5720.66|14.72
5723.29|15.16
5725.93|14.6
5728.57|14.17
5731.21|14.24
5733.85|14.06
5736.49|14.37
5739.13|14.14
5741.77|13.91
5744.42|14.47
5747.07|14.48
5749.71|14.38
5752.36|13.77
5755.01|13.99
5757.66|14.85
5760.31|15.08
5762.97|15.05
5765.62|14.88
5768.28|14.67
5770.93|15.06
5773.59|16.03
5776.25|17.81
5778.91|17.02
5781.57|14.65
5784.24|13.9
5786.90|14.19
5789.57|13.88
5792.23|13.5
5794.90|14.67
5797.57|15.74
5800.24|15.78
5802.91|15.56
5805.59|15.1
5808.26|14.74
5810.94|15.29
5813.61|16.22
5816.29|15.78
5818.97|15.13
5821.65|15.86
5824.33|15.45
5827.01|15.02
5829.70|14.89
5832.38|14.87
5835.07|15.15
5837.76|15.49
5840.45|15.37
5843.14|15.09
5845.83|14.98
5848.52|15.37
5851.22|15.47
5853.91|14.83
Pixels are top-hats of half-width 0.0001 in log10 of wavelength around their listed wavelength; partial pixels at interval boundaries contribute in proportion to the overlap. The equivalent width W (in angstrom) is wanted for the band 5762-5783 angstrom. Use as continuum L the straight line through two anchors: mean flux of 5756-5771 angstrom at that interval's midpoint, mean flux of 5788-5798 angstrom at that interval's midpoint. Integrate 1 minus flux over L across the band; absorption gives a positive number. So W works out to -1.3 angstrom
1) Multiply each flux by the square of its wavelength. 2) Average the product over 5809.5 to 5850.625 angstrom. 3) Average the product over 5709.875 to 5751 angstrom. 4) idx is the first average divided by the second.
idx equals 1.1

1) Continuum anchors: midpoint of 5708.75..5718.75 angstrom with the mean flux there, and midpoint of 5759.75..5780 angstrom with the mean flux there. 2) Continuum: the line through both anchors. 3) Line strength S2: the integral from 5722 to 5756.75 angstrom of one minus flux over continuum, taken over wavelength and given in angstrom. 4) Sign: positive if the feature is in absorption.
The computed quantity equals 1.2 angstrom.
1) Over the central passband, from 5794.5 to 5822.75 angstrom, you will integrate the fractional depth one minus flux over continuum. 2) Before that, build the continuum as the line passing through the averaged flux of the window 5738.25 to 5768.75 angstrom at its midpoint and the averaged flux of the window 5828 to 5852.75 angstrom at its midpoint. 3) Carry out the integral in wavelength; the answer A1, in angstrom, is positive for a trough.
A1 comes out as -1.0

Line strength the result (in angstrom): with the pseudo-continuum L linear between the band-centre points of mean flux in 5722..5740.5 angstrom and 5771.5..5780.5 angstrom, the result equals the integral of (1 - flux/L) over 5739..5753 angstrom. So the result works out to 0.9 angstrom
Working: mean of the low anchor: 14.4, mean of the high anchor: 16.7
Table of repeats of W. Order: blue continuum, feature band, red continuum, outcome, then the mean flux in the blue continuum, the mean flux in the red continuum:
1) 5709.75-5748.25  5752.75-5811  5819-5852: -1.03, 14.3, 15.2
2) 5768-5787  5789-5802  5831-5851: 0.55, 15.5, 15.2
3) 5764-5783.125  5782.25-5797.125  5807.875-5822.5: 1.41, 15.7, 15.5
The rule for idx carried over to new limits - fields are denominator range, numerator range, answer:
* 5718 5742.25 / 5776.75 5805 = 1.06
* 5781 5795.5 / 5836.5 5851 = 1.11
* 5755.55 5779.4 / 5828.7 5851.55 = 1.00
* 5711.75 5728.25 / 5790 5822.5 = 1.08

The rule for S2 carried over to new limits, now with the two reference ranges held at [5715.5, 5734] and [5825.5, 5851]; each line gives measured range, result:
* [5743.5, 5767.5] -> 0.2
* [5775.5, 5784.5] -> -0.7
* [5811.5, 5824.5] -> -0.6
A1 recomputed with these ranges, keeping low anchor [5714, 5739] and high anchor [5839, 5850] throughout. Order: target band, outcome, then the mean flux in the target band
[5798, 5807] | -0.3 angstrom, 15.5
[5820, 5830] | -0.2 angstrom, 15.3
